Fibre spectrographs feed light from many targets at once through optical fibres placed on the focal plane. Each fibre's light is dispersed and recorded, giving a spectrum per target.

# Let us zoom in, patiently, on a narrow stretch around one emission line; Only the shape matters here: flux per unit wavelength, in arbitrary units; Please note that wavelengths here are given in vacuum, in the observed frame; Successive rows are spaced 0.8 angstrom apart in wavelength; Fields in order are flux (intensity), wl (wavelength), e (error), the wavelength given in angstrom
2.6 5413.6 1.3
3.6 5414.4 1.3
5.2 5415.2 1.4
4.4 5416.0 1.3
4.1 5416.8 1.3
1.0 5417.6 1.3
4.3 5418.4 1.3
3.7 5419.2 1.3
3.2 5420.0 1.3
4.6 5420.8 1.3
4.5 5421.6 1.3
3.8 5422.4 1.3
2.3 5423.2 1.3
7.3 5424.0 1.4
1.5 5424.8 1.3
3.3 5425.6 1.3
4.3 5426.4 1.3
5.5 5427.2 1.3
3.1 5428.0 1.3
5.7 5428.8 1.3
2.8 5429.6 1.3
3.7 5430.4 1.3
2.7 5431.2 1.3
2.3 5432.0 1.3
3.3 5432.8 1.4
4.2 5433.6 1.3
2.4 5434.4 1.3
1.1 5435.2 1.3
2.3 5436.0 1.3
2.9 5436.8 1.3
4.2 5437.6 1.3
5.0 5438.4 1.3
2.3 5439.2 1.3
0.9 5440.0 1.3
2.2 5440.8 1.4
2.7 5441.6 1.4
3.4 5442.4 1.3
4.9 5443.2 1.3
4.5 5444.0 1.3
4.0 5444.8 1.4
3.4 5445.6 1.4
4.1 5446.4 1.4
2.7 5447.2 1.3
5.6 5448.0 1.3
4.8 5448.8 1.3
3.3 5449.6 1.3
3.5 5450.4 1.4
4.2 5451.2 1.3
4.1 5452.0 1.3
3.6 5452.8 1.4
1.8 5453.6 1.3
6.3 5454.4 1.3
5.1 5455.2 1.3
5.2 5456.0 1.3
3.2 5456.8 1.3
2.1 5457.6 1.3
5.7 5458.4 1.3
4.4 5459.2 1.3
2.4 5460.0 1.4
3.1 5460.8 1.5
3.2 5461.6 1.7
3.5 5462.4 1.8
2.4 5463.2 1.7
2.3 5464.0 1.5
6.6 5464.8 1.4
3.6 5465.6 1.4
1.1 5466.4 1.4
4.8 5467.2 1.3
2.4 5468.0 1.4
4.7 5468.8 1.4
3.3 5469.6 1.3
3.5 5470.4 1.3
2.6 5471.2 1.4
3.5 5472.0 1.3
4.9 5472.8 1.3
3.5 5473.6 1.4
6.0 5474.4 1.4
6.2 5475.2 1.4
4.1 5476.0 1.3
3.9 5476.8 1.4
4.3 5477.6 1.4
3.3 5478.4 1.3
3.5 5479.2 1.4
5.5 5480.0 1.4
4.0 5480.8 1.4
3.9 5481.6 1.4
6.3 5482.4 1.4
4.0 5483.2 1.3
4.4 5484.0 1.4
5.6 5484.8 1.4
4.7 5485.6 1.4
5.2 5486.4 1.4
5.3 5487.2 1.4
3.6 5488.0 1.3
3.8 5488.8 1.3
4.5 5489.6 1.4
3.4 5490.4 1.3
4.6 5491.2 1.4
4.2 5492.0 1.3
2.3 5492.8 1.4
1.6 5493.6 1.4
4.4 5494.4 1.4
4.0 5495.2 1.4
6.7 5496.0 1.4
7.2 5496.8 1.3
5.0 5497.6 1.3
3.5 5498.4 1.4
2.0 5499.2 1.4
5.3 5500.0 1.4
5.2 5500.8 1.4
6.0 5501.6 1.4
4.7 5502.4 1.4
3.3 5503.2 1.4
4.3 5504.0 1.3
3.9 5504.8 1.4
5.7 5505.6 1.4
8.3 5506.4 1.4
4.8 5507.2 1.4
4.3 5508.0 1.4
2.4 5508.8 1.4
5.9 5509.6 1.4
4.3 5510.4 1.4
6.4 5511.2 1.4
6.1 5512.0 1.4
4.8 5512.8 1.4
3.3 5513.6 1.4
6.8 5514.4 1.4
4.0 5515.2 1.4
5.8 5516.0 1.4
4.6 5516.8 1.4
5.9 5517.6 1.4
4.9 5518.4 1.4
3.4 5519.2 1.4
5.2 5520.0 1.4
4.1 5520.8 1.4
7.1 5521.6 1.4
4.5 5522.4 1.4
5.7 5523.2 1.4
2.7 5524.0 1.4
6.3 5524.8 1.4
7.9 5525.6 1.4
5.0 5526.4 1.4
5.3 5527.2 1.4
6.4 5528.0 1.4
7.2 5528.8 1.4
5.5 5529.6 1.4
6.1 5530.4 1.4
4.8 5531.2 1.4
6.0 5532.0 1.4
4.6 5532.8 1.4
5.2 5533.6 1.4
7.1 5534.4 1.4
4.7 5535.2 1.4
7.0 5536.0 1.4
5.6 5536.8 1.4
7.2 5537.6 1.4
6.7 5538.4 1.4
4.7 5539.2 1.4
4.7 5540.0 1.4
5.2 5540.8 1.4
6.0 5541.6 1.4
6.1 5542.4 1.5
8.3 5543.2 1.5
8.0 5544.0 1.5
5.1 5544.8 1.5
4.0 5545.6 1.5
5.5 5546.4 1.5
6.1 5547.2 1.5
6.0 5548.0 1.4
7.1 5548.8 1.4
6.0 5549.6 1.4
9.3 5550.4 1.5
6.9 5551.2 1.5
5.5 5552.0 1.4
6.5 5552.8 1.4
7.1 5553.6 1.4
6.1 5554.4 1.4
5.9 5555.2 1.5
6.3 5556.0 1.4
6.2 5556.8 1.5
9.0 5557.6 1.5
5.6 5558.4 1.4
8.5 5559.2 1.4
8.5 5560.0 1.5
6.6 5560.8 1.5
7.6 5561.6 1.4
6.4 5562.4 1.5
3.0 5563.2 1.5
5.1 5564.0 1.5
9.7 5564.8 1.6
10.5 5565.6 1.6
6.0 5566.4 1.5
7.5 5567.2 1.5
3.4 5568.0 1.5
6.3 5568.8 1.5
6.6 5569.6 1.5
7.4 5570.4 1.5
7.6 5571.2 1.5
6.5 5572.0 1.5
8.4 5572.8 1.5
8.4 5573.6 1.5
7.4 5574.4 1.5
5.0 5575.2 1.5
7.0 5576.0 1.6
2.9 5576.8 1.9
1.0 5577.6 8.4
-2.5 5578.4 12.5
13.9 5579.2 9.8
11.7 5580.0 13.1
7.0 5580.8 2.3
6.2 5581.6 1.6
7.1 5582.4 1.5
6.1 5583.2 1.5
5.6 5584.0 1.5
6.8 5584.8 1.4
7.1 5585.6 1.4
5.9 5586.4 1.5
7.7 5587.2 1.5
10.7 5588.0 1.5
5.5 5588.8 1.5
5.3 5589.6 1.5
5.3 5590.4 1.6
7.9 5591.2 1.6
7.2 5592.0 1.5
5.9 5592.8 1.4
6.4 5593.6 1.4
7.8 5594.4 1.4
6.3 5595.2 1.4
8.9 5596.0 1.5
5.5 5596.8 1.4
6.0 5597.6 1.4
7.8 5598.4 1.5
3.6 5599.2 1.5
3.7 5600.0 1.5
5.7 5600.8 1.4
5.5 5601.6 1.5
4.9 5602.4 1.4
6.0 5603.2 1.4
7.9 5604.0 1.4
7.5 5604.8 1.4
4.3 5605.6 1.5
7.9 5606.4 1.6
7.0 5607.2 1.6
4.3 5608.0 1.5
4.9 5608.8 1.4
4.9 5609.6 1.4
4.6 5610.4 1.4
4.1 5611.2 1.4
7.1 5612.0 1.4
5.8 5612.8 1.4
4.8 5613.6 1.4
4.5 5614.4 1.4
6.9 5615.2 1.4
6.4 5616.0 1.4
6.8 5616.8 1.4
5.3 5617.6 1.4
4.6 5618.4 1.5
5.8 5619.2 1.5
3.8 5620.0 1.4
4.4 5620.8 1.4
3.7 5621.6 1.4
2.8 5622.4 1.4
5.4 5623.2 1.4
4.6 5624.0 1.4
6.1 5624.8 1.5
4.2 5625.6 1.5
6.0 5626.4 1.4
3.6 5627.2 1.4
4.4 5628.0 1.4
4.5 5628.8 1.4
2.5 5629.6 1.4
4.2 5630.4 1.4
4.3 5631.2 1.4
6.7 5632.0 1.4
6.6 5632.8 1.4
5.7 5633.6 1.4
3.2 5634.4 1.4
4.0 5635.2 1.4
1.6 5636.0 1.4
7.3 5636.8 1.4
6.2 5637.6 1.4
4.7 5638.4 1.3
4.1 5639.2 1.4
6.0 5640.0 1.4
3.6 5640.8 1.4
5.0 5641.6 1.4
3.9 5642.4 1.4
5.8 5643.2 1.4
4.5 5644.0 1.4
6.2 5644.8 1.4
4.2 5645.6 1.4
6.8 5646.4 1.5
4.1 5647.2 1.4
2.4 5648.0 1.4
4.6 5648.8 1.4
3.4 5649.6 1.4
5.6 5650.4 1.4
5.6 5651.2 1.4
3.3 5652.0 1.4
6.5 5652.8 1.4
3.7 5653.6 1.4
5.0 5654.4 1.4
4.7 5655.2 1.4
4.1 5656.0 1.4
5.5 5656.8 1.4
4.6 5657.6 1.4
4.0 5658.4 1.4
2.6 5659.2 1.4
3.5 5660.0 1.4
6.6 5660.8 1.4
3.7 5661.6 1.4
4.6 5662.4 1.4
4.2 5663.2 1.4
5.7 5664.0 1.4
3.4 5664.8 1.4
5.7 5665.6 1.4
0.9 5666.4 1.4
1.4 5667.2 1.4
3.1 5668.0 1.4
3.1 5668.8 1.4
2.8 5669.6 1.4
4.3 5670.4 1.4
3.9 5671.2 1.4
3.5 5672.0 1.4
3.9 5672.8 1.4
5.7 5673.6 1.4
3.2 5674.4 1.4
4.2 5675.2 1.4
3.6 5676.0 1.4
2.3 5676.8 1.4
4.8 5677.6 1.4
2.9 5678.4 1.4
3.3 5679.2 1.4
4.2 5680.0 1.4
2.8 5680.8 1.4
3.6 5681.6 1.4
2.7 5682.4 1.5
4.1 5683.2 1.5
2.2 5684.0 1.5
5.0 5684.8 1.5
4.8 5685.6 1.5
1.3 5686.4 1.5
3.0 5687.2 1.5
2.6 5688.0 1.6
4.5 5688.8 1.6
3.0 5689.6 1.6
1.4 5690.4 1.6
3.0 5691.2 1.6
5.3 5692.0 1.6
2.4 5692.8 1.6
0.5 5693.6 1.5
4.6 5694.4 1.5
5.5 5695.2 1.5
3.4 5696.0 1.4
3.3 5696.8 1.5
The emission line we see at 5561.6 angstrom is C IV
